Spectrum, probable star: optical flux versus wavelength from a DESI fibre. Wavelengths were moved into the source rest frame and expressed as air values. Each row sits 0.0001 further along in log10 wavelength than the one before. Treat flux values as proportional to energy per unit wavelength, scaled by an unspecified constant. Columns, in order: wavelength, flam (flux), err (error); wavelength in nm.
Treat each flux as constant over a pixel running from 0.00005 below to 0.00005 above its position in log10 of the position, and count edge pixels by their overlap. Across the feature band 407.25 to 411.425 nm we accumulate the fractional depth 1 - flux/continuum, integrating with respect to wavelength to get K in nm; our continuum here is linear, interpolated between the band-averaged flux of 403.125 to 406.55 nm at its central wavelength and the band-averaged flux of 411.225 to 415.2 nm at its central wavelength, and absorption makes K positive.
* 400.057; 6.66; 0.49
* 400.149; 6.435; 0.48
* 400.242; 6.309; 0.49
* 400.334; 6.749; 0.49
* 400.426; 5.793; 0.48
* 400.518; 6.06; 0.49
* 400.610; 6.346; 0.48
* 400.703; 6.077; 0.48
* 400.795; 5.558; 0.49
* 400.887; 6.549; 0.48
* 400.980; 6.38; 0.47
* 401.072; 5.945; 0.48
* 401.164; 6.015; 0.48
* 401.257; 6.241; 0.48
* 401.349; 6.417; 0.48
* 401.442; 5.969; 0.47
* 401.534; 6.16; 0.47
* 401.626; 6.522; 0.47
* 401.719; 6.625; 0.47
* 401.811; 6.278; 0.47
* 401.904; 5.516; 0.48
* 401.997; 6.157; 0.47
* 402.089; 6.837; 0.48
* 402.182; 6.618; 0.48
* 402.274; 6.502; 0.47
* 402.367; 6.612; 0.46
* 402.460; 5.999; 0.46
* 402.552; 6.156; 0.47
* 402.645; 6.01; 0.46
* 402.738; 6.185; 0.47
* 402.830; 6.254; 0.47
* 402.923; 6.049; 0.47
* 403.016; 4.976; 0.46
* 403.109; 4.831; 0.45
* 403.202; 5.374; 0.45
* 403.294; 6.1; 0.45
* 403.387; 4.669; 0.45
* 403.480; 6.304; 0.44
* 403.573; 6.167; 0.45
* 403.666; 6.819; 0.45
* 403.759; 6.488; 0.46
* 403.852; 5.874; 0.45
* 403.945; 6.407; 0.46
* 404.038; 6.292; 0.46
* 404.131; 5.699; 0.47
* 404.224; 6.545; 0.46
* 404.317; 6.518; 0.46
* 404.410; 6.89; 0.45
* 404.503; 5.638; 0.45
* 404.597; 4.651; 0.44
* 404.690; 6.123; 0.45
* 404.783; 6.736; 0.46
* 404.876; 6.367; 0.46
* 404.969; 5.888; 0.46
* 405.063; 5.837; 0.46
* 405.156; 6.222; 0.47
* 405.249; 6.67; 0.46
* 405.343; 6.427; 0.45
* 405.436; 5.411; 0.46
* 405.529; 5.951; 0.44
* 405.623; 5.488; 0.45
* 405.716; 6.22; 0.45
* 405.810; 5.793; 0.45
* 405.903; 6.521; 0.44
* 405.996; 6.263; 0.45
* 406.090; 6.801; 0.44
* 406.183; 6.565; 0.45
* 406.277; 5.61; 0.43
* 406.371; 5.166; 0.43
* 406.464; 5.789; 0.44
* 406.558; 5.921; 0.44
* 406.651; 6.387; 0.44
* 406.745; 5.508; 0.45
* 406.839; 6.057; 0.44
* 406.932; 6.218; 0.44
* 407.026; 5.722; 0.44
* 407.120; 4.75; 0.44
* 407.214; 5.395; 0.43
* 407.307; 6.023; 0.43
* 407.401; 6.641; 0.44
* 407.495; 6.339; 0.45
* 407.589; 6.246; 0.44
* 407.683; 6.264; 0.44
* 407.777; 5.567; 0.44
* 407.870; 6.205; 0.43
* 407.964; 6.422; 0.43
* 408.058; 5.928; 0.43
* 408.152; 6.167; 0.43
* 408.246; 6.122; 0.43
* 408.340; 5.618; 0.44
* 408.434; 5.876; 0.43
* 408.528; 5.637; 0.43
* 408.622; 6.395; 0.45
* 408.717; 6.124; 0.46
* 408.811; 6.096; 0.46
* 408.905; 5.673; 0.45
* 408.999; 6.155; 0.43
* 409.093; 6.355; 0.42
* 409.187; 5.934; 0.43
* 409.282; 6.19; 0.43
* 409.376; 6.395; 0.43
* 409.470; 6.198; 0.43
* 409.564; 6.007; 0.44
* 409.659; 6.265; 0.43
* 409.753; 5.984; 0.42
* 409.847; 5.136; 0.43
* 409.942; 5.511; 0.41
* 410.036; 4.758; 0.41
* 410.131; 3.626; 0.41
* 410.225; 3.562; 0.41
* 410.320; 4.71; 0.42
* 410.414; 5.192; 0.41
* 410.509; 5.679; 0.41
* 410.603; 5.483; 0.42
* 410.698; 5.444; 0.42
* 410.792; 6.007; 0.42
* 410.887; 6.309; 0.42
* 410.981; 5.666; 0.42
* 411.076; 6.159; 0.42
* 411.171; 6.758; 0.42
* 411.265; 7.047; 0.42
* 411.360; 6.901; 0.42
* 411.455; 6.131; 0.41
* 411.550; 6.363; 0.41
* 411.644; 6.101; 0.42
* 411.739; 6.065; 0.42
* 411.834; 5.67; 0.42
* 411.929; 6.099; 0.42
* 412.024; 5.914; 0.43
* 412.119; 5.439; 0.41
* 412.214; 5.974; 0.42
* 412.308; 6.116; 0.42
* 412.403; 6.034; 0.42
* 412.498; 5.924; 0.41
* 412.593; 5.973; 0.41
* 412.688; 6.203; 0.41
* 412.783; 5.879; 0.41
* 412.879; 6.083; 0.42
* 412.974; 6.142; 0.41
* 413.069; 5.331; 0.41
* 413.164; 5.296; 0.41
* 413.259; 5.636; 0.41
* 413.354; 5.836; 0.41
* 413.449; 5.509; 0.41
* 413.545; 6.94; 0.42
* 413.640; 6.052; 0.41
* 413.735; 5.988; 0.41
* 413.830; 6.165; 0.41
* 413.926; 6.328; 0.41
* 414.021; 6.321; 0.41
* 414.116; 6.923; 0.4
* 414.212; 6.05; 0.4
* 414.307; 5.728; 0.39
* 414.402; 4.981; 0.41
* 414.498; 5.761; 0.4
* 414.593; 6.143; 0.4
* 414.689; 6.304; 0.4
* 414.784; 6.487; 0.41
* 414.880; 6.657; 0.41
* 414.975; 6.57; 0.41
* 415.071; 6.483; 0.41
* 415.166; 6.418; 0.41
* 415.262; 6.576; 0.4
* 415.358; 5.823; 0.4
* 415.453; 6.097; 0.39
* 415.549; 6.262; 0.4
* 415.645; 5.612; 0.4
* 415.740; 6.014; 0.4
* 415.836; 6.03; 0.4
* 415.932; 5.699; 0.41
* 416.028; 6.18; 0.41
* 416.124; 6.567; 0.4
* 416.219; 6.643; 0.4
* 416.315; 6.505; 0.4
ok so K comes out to 0.13 nm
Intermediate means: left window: 6.05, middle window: 5.88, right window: 6.09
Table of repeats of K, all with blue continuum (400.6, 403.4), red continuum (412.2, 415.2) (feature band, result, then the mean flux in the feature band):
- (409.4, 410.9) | 0.176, 5.36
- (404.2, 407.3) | 0.039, 6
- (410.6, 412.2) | -0.009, 6.1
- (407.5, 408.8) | 0.004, 6.05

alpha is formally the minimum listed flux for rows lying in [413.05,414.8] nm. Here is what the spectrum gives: 4.981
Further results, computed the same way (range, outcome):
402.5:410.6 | 3.562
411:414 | 5.296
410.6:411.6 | 5.444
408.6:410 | 5.136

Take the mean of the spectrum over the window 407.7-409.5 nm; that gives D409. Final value 6.06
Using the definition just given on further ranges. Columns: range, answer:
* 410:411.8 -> 5.69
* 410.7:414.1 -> 6.07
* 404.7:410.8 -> 5.87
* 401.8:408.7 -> 6.03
